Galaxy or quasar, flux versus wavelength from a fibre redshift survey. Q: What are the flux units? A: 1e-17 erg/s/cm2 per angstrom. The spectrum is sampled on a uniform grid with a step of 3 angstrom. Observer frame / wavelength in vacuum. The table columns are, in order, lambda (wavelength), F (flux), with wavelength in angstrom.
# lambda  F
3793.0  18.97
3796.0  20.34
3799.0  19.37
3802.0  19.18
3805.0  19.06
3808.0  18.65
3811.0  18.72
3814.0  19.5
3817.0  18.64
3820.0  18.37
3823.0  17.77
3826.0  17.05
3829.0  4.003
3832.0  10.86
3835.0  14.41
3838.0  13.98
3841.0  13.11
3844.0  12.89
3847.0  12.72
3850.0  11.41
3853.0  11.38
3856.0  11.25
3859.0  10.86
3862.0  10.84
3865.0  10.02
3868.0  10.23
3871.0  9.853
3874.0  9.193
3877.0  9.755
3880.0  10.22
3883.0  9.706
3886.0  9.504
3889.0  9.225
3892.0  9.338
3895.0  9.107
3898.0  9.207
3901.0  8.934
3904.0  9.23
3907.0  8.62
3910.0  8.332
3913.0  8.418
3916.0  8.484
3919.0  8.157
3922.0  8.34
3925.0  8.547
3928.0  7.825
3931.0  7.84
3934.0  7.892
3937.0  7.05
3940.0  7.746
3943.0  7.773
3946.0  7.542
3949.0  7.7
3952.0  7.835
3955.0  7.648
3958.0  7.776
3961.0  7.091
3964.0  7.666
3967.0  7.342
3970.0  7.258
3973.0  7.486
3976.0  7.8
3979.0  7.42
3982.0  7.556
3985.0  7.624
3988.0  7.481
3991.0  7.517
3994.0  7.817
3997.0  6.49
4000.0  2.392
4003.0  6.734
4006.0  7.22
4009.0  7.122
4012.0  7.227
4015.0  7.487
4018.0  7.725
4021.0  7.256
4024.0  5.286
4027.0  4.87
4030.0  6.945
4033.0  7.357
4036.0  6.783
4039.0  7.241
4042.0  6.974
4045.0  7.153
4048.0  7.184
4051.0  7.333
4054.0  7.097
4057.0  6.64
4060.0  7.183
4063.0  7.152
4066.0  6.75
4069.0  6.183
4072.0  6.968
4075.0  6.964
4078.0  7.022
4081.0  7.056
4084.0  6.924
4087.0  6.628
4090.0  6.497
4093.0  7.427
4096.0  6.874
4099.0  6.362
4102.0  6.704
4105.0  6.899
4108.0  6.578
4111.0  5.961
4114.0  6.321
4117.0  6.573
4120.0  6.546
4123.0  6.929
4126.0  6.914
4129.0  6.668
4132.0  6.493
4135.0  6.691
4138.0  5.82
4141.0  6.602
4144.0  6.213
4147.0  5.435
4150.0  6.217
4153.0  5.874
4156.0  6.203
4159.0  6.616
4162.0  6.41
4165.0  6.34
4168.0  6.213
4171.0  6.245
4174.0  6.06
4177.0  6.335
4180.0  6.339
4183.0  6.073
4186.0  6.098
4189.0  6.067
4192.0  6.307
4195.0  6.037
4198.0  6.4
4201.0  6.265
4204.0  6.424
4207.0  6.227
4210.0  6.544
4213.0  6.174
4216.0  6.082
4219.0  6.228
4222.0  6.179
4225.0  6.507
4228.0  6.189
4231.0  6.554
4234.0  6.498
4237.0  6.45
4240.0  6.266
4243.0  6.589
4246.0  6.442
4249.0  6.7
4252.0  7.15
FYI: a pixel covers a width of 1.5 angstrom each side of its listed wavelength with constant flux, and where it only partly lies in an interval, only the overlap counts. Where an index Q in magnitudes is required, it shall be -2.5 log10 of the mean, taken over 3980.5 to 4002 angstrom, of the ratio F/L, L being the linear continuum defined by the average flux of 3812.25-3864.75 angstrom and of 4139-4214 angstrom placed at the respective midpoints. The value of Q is 0.46 mag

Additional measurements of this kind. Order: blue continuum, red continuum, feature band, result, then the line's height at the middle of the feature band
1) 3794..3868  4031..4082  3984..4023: 0.26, 8.81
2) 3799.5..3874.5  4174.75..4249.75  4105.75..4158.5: 0.24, 7.93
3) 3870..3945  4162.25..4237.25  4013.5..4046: 0.13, 7.69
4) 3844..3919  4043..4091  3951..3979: 0.14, 8.54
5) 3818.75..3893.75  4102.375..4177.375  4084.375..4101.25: 0.07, 7.22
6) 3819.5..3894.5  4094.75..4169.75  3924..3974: 0.26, 9.73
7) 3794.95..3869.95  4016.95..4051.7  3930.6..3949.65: 0.34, 10.4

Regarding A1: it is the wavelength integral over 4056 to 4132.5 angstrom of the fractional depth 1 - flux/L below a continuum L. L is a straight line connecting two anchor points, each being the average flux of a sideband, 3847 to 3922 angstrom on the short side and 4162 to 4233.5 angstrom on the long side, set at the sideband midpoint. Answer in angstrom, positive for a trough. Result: 6.7 angstrom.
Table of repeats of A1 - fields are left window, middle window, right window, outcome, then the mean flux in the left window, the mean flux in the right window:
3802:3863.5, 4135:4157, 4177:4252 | 4.8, 14.4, 6.34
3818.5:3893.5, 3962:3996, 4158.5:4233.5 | 7.4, 11.5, 6.27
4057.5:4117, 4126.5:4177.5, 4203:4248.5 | 2.3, 6.75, 6.36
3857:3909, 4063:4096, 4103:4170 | 1.2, 9.64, 6.39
